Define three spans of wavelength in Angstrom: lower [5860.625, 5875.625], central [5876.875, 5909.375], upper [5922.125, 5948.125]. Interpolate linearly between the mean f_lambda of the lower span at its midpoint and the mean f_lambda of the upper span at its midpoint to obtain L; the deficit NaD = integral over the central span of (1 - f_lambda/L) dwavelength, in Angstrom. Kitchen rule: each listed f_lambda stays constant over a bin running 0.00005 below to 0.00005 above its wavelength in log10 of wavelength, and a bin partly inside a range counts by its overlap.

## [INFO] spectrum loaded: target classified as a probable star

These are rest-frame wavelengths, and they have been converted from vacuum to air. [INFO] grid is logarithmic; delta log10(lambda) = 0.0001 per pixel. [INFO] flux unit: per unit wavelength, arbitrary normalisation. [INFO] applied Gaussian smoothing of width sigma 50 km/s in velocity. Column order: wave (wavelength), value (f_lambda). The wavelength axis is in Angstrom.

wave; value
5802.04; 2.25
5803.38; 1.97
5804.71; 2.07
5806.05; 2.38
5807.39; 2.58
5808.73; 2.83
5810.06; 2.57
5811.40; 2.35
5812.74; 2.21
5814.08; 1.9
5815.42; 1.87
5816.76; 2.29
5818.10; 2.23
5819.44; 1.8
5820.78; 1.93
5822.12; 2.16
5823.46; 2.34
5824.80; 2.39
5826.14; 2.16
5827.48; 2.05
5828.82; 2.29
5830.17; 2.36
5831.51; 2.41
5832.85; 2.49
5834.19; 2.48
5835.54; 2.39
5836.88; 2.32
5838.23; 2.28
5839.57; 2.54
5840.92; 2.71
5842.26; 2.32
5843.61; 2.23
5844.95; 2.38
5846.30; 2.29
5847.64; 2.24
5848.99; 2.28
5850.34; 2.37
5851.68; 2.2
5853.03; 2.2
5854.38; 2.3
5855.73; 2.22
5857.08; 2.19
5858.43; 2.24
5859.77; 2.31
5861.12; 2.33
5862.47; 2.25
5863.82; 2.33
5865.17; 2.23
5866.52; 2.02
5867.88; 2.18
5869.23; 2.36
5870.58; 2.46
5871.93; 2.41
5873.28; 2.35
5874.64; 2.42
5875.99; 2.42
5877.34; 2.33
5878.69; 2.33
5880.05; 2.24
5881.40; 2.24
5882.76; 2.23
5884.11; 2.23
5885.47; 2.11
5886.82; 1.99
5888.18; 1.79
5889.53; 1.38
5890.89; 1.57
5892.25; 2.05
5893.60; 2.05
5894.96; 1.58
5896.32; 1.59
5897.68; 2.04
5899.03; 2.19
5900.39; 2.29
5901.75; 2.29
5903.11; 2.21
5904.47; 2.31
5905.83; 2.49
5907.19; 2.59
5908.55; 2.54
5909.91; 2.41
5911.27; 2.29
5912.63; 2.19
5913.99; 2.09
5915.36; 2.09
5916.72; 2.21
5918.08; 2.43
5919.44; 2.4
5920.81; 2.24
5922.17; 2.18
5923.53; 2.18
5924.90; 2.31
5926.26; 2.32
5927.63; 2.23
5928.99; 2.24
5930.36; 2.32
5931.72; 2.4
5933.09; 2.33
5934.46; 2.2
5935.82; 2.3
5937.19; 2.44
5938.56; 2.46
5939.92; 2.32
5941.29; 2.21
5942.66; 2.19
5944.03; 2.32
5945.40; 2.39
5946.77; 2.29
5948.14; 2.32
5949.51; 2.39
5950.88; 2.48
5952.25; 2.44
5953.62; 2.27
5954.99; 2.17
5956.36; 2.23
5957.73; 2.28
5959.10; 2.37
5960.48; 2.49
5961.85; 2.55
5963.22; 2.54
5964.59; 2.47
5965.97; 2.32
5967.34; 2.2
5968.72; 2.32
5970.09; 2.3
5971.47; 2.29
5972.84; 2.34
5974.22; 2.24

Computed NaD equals 2.7 Angstrom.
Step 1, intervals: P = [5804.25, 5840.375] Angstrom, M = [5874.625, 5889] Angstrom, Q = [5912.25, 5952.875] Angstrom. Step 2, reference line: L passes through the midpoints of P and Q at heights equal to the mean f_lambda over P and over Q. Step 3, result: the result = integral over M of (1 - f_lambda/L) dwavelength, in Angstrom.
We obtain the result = 0.6 Angstrom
